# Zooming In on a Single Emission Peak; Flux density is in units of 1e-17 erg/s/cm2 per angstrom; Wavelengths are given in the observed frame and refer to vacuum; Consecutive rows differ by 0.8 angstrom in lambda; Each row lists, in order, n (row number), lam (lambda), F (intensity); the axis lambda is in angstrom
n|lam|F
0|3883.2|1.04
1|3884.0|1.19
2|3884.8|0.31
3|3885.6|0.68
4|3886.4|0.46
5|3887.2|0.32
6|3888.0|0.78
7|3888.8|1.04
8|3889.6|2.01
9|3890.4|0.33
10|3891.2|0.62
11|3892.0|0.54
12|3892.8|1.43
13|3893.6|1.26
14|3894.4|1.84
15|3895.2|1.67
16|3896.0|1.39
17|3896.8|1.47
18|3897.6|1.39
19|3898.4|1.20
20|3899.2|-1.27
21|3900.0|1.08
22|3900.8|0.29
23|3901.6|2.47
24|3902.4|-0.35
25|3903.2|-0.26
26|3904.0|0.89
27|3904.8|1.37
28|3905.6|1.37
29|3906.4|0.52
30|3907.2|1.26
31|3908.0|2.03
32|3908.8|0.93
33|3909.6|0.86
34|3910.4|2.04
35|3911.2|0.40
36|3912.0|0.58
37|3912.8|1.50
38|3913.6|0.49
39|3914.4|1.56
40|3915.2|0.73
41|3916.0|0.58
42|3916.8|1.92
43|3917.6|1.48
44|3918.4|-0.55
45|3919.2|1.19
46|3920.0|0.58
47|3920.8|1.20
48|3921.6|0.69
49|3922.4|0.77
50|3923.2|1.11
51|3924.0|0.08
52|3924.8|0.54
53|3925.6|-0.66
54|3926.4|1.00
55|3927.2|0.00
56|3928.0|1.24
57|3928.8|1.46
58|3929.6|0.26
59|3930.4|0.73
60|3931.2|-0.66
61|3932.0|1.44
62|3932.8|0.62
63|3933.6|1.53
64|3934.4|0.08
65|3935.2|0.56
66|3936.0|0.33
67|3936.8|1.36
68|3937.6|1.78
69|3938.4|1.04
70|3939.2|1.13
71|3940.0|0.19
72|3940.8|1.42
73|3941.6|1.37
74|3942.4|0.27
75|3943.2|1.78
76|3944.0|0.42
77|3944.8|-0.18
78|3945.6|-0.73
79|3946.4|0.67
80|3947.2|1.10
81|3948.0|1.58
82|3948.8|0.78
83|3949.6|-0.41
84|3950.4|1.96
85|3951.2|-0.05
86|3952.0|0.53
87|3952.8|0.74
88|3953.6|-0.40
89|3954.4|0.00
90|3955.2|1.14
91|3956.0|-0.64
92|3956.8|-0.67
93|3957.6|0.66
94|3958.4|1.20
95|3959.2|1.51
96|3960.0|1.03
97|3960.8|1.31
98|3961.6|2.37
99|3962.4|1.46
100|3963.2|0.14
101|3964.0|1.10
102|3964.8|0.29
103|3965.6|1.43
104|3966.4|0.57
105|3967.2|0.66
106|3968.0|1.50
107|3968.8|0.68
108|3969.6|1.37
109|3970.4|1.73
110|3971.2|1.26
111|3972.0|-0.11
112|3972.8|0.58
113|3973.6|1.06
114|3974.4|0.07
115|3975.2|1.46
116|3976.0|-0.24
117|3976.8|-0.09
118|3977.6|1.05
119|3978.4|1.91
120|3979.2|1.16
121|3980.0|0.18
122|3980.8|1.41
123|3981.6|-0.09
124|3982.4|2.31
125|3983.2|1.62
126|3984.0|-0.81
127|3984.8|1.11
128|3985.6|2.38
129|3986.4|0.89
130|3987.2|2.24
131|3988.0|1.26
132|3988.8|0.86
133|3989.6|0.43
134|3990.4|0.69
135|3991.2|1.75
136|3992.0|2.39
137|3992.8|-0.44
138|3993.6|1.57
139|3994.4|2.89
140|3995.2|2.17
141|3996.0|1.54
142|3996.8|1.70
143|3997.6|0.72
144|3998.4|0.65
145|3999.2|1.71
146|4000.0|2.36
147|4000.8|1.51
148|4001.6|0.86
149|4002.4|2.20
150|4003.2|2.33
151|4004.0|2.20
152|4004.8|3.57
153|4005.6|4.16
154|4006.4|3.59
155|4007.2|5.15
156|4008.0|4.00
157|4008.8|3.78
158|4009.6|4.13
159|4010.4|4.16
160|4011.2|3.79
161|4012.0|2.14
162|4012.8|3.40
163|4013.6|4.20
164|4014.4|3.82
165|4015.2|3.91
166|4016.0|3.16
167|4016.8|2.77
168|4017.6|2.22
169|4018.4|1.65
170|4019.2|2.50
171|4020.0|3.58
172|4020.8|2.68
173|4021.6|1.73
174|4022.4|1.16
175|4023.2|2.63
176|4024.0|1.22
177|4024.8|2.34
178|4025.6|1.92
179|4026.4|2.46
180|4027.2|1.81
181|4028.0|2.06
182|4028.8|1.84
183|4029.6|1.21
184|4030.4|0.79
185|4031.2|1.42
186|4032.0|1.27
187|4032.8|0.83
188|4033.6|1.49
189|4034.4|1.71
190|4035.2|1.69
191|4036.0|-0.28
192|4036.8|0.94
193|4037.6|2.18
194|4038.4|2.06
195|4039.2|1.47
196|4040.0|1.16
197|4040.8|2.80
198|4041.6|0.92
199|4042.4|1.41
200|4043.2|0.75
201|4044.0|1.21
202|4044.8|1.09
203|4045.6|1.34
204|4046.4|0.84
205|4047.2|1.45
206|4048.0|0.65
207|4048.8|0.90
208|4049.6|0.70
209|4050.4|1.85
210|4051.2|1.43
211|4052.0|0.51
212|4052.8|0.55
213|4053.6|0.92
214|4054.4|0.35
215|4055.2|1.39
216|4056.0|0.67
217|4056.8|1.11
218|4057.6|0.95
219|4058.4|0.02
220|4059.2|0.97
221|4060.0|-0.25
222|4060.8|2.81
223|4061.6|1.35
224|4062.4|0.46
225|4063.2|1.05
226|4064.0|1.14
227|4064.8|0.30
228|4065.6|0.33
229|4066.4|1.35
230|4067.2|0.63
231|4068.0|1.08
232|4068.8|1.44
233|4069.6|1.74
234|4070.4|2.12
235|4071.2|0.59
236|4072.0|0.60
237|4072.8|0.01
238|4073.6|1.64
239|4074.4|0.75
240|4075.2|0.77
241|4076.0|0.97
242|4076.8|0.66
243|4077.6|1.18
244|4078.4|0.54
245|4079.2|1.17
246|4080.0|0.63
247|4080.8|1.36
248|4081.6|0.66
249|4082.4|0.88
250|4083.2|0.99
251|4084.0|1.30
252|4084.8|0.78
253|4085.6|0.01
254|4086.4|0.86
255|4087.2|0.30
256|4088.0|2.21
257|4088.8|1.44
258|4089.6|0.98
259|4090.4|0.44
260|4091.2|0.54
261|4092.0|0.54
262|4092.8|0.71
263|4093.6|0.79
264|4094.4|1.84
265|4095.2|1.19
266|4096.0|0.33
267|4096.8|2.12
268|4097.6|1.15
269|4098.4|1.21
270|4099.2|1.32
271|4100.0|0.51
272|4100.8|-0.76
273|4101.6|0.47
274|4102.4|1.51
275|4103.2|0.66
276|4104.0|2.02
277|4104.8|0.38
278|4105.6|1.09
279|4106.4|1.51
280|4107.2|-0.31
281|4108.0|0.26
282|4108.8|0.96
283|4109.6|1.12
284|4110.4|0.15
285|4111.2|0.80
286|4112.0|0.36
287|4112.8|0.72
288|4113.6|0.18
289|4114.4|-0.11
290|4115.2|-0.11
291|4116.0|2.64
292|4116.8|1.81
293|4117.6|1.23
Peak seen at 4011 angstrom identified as C IV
